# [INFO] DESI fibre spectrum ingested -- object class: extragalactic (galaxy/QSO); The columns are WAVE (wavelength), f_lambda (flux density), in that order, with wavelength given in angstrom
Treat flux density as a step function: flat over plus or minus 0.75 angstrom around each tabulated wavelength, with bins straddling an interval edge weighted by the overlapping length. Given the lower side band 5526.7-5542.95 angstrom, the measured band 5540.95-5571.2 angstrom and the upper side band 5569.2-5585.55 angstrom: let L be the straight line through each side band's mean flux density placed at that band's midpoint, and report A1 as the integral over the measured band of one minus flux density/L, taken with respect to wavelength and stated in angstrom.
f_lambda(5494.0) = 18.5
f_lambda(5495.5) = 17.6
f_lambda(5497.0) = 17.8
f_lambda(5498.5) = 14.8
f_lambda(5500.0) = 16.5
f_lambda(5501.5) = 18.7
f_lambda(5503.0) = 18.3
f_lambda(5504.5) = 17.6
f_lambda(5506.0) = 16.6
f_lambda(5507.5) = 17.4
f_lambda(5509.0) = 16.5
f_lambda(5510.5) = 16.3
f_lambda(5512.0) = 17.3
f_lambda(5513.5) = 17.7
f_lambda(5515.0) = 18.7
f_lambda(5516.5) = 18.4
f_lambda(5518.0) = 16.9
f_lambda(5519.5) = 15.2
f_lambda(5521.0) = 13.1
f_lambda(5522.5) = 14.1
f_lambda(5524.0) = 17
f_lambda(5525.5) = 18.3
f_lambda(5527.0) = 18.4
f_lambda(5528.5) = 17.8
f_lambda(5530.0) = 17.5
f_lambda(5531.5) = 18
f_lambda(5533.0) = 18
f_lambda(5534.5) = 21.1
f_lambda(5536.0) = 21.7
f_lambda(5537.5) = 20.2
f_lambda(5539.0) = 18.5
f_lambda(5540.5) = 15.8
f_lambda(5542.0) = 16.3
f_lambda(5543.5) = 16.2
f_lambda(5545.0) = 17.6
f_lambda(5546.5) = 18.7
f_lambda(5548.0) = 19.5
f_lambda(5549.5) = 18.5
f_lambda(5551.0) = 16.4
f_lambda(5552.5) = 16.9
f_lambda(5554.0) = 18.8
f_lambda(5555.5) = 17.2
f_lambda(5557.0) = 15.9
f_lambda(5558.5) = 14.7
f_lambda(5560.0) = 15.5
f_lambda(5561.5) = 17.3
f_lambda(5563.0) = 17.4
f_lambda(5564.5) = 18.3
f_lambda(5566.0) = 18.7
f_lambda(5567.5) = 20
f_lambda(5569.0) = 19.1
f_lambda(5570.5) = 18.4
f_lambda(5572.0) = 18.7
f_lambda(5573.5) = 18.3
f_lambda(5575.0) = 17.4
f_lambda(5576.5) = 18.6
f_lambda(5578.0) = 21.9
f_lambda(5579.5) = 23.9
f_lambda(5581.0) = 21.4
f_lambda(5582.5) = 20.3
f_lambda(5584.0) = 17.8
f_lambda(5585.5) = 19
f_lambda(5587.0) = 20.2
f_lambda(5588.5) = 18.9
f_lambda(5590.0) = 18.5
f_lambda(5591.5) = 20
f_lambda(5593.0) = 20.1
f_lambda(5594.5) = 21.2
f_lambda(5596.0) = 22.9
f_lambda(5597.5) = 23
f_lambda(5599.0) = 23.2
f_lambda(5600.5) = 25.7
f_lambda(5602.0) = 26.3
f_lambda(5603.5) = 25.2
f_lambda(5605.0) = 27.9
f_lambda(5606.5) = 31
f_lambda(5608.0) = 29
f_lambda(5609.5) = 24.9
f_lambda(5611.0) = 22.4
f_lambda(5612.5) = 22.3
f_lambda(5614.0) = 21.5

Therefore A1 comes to 2.4 angstrom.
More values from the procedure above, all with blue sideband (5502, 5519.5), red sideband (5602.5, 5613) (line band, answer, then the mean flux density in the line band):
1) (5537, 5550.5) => 1.7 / 17.9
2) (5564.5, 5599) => 5.6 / 20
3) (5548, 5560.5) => 2.6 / 16.9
